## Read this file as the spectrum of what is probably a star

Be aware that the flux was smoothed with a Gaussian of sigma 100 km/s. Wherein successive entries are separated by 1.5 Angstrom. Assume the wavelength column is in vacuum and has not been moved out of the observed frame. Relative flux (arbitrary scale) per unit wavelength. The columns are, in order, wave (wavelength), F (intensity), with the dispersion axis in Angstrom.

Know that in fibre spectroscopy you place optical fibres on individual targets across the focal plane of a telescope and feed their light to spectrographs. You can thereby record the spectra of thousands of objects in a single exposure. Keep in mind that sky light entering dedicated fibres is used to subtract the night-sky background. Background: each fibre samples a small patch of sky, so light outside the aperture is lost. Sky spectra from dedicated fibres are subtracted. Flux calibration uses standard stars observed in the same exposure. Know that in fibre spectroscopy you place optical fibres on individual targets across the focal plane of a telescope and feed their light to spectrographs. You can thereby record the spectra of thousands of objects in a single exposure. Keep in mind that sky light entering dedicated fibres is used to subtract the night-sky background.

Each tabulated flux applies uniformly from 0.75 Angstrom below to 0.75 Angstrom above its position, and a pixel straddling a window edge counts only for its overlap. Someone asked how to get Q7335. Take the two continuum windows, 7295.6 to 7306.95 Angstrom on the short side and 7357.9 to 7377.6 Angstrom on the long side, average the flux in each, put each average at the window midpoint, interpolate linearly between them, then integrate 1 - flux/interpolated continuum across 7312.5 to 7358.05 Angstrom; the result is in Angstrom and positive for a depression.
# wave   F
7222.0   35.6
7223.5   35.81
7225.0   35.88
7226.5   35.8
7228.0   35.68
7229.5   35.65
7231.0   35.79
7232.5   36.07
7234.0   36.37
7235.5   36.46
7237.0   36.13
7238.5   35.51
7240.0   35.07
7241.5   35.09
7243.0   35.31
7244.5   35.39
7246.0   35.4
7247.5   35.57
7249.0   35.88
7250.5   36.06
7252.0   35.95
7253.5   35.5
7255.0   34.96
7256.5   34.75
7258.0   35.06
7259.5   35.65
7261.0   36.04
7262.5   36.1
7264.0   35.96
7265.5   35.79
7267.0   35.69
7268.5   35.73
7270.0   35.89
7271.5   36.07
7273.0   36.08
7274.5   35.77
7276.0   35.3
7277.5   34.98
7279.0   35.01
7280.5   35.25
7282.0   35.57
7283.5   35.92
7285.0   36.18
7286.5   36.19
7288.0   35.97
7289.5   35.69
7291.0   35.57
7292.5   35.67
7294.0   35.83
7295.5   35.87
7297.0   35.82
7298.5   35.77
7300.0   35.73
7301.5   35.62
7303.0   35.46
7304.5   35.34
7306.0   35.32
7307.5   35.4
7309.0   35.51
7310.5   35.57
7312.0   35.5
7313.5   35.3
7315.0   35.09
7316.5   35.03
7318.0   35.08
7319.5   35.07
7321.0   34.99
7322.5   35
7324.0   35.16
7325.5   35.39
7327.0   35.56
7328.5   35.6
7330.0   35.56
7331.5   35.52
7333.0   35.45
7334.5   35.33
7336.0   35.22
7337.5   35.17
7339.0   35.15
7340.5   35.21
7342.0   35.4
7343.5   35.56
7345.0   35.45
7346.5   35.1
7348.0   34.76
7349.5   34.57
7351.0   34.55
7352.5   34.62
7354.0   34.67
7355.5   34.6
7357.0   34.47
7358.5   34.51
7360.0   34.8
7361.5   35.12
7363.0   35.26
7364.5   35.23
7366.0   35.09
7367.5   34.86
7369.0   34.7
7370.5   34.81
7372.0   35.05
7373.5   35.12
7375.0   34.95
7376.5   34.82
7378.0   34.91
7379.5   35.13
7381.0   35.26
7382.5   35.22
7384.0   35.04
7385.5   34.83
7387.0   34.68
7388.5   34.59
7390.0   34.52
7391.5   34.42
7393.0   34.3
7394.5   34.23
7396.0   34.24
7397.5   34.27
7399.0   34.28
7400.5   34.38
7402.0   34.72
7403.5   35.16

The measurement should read 0.2 Angstrom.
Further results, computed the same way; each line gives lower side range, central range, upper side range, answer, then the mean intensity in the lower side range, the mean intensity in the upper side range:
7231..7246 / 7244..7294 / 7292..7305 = 0.0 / 35.7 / 35.7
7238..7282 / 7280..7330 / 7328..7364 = -0.3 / 35.5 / 35.1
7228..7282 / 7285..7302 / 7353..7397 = -0.2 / 35.6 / 34.8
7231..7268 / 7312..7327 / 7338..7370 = 0.0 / 35.7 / 34.9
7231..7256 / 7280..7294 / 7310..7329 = -0.1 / 35.7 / 35.2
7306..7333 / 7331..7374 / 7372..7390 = 0.1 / 35.3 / 34.9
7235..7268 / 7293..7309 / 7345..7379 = -0.2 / 35.6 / 34.9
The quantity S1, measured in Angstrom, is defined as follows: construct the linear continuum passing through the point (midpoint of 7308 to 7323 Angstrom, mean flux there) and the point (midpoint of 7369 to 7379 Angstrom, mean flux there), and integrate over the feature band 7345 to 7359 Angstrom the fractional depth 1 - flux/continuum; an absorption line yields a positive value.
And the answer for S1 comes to 0.14 Angstrom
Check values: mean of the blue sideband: 35.2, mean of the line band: 34.7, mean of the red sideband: 34.9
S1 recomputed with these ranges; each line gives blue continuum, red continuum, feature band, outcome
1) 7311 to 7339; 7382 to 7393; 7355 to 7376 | 0.0 Angstrom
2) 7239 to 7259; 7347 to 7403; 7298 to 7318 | -0.2 Angstrom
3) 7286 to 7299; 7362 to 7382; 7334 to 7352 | 0.1 Angstrom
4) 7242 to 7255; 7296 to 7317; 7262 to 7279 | -0.1 Angstrom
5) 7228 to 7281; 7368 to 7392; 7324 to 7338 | -0.1 Angstrom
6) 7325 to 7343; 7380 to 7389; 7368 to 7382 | 0.0 Angstrom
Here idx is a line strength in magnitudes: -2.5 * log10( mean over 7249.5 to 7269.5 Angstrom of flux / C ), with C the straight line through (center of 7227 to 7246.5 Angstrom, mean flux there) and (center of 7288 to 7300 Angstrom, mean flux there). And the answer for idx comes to 0.002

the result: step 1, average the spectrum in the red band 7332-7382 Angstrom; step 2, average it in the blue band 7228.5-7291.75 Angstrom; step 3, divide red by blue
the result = 1.0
